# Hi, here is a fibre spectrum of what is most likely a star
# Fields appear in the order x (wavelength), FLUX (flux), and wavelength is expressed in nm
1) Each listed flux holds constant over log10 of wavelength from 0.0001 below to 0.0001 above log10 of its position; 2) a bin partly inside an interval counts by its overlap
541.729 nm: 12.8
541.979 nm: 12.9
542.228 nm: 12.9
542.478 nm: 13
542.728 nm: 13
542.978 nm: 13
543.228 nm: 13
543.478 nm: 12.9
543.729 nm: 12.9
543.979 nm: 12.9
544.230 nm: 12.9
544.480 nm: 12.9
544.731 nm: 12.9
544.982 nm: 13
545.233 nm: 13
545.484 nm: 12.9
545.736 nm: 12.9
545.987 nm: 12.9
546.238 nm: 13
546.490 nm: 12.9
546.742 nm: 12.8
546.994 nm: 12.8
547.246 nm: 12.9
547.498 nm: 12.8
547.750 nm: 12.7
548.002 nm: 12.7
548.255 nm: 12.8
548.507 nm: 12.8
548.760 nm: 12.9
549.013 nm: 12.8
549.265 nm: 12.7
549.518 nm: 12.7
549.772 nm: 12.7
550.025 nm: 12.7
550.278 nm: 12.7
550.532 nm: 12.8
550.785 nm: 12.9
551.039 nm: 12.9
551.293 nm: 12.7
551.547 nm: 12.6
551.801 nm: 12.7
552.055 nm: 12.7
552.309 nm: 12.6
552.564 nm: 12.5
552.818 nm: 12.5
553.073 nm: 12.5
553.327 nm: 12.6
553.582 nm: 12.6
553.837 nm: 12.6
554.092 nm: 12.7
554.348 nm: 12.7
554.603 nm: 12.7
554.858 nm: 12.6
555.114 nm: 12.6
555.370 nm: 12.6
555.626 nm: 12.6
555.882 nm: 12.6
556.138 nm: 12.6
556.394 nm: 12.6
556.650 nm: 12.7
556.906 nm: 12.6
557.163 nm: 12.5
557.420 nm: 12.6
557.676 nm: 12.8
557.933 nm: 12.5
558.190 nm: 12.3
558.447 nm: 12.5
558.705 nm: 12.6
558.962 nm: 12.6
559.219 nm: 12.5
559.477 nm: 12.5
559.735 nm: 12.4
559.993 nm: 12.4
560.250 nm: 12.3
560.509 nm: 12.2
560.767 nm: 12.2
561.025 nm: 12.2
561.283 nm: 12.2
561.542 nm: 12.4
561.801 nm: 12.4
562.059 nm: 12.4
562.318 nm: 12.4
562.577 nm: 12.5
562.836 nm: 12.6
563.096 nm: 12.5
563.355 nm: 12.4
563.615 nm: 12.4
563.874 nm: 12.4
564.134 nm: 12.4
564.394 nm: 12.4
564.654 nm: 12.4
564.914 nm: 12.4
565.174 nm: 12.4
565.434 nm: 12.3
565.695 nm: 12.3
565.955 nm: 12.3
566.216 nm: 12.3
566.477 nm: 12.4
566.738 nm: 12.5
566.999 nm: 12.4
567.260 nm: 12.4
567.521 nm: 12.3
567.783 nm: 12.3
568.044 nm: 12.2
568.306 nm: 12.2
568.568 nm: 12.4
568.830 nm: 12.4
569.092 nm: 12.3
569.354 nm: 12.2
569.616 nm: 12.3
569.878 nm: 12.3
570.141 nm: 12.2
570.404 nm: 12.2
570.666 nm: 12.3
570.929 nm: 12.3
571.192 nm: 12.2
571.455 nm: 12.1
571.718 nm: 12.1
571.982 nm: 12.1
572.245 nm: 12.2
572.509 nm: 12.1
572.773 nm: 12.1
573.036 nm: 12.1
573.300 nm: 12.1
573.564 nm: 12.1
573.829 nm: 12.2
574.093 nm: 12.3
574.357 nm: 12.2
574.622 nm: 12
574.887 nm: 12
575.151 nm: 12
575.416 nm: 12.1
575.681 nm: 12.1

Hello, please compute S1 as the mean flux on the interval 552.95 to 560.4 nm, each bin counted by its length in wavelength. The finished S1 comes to 12.6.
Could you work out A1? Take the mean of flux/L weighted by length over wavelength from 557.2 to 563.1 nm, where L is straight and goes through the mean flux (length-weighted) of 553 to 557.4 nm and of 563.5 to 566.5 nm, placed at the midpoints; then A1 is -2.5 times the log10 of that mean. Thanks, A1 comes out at 0.00 mag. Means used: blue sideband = 12.6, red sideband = 12.4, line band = 12.4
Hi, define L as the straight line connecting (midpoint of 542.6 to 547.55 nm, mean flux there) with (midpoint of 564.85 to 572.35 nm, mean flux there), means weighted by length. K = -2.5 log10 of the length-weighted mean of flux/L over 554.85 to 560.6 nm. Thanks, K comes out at 0.00 mag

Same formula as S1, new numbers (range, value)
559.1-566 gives 12.4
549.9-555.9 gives 12.7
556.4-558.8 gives 12.6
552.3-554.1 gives 12.6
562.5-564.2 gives 12.5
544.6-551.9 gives 12.8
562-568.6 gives 12.4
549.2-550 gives 12.7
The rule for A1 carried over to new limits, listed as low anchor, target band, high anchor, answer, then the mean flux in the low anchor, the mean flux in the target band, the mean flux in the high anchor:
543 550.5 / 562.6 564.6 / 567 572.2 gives -0.003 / 12.8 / 12.4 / 12.3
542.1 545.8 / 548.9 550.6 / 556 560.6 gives 0.004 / 12.9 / 12.7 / 12.5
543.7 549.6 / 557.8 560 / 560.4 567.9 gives 0.003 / 12.9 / 12.5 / 12.4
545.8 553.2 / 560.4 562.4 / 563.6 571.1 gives 0.015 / 12.8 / 12.3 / 12.3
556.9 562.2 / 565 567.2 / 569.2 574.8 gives -0.006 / 12.4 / 12.4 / 12.2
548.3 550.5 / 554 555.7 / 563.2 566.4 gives -0.002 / 12.8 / 12.6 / 12.4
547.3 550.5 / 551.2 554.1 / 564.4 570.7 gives 0.005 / 12.8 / 12.6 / 12.3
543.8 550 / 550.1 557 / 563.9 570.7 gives 0.002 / 12.8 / 12.6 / 12.3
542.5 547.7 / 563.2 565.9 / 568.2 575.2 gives 0.000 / 12.9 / 12.4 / 12.2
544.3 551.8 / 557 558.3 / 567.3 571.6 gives 0.002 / 12.8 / 12.5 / 12.3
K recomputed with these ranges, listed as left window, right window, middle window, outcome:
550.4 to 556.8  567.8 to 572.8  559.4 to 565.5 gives 0.004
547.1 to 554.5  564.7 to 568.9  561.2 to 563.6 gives 0.002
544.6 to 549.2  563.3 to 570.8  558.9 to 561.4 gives 0.015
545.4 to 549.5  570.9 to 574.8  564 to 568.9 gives -0.003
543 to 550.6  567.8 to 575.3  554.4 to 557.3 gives -0.001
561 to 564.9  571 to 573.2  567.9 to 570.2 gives -0.005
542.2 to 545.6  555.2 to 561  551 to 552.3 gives 0.000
